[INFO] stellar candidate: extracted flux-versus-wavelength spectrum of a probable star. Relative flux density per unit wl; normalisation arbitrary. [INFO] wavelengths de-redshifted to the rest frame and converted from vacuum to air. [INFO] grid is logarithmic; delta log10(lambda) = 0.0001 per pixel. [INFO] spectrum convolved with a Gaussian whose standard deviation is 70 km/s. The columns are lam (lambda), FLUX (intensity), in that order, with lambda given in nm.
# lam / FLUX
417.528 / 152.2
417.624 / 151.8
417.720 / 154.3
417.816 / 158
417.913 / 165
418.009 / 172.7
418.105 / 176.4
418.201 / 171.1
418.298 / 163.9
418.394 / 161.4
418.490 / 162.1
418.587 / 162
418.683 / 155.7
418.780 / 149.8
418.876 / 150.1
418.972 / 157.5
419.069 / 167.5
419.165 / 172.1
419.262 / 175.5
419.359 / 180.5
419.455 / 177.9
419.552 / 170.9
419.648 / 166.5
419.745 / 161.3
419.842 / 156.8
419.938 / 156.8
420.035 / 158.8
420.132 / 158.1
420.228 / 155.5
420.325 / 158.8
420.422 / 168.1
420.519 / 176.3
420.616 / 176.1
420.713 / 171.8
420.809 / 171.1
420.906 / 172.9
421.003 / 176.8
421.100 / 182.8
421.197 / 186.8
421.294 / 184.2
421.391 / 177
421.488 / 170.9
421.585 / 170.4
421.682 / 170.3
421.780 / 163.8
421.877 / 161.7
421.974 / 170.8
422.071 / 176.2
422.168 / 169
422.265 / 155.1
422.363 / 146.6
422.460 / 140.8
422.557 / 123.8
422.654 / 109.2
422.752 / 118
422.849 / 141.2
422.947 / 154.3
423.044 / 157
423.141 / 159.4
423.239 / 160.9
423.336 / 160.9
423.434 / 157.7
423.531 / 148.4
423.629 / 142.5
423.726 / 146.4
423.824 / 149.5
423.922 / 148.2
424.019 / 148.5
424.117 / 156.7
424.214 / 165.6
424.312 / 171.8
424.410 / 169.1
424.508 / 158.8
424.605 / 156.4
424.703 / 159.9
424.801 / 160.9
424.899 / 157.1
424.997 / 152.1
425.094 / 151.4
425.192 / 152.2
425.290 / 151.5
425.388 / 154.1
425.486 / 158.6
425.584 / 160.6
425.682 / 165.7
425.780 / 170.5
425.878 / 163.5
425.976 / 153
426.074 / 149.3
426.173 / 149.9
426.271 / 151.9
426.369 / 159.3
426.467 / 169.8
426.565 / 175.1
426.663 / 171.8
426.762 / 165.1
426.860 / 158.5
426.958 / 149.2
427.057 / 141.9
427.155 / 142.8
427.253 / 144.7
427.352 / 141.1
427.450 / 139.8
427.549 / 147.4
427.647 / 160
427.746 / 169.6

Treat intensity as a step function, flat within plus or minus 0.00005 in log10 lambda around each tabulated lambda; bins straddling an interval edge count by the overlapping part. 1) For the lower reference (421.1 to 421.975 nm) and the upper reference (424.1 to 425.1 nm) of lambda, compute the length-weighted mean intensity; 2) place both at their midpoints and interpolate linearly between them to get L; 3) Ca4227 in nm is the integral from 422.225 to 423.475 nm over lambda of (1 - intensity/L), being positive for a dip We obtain 0.17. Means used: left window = 173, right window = 161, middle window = 145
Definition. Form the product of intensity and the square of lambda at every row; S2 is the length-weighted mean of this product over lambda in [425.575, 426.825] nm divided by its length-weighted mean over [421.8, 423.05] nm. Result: 1.1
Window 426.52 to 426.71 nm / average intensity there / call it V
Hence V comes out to 174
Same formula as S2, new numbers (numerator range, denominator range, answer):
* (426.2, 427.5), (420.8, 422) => 0.91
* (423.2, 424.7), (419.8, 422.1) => 0.93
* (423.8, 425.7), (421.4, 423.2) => 1.04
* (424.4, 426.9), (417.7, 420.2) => 1.00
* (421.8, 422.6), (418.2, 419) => 1.00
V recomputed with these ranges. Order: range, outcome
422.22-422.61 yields 141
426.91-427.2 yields 144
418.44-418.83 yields 157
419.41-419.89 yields 167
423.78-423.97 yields 149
